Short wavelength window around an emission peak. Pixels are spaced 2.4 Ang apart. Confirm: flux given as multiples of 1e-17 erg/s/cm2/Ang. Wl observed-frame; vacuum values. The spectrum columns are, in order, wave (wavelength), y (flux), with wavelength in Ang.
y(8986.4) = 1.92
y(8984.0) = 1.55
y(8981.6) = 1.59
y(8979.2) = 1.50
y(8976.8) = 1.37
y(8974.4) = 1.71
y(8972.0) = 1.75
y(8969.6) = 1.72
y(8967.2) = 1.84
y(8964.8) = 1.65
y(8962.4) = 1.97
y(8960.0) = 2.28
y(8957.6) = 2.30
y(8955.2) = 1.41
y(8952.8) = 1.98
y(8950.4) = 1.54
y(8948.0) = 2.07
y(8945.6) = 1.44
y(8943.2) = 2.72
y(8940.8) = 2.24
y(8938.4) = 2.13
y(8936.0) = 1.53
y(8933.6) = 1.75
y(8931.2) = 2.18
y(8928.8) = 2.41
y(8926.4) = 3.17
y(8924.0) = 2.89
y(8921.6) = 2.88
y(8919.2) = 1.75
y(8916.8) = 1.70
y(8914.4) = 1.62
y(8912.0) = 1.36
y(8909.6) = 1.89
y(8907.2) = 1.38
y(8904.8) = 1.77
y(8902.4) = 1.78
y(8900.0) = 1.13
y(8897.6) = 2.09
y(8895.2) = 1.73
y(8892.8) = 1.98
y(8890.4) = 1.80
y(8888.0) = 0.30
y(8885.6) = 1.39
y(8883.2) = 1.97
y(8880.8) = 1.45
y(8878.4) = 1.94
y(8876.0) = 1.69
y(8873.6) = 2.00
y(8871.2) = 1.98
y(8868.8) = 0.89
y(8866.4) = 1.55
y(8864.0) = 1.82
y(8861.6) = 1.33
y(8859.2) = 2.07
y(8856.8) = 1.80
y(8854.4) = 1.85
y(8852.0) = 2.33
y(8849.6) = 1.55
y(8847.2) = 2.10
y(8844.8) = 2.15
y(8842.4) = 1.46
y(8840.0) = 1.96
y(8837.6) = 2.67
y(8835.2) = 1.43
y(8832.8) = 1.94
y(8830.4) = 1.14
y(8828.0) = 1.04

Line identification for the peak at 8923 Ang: [S II]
